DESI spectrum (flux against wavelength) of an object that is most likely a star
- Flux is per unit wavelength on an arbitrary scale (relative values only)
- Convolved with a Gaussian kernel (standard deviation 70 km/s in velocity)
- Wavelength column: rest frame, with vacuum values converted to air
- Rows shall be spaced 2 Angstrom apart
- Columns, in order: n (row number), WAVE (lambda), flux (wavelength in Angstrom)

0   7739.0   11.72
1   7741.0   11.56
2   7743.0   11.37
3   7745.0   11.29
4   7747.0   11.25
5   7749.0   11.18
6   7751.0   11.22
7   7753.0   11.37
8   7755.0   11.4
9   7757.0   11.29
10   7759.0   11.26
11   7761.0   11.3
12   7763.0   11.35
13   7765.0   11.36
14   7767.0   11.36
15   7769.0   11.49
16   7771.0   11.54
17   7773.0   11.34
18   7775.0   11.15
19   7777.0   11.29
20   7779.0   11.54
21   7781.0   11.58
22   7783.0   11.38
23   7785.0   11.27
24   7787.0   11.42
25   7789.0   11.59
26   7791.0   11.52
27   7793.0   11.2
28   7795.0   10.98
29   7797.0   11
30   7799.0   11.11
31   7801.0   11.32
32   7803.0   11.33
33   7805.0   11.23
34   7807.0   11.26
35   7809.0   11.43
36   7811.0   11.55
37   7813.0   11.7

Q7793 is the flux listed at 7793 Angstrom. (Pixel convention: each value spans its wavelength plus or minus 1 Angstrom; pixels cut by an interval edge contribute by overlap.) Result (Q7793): 11.2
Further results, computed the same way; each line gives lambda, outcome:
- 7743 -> 11.37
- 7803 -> 11.33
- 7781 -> 11.58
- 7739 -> 11.72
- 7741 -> 11.56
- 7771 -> 11.54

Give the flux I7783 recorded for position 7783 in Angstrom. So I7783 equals 11.38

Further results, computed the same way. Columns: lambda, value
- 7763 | 11.35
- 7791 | 11.52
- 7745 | 11.29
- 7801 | 11.32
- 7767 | 11.36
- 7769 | 11.49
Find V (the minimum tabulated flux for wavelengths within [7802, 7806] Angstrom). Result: 11.23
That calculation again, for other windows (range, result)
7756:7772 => 11.26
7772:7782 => 11.15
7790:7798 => 10.98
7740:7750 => 11.18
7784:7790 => 11.27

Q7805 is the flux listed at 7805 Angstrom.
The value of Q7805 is 11.23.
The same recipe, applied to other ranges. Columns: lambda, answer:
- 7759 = 11.26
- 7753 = 11.37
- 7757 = 11.29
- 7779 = 11.54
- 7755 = 11.4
